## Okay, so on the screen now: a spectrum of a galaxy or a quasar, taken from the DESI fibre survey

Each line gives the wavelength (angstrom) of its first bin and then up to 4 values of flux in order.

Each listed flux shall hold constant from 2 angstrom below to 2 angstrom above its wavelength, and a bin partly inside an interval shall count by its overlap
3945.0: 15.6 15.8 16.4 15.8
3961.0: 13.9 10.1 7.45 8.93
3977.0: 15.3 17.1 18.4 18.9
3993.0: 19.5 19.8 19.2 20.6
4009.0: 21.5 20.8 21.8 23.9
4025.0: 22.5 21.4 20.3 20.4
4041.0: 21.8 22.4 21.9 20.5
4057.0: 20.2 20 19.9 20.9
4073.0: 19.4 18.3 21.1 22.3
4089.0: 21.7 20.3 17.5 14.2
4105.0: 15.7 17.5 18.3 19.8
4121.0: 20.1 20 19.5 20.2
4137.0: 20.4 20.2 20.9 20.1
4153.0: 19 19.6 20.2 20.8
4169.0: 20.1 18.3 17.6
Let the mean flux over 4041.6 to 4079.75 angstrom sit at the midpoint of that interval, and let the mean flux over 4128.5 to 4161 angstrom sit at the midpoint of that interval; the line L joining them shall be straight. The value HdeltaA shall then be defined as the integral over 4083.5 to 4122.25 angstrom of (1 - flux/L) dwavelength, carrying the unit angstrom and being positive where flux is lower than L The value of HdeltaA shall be 3.0 angstrom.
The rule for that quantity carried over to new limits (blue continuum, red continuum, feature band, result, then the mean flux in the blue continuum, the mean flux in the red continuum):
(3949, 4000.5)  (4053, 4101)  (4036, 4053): -2.9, 15.3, 19.9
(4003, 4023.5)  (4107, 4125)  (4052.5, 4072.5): 0.2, 21.7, 19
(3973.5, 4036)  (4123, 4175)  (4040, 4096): -2.3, 19.8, 19.9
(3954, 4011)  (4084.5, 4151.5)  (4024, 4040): -3.5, 16.2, 19.3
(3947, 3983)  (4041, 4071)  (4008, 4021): -3.2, 13.4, 20.9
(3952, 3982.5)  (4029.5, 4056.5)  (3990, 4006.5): -3.4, 12.9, 21.2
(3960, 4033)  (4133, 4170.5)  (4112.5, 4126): 0.0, 18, 20.1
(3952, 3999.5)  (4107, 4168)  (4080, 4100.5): -1.9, 15.1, 19.8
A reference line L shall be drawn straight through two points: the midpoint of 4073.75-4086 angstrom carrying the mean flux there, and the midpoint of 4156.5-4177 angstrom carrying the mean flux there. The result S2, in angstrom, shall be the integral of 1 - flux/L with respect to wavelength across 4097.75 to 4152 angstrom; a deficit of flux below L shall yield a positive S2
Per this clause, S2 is 2.6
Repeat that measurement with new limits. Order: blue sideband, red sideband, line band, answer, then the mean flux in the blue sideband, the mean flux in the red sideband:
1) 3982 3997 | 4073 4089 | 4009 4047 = -4.0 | 18.9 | 20.6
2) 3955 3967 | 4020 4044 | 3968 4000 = 0.3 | 13.3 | 21.7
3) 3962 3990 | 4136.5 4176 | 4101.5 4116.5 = 0.9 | 13.6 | 19.9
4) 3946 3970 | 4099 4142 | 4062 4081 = -2.9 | 13.6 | 18.7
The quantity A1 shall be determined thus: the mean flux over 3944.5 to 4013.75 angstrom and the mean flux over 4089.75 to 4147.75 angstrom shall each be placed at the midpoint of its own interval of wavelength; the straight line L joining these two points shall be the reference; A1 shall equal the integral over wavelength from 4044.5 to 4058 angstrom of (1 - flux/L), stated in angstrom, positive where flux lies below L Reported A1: -2.7 angstrom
